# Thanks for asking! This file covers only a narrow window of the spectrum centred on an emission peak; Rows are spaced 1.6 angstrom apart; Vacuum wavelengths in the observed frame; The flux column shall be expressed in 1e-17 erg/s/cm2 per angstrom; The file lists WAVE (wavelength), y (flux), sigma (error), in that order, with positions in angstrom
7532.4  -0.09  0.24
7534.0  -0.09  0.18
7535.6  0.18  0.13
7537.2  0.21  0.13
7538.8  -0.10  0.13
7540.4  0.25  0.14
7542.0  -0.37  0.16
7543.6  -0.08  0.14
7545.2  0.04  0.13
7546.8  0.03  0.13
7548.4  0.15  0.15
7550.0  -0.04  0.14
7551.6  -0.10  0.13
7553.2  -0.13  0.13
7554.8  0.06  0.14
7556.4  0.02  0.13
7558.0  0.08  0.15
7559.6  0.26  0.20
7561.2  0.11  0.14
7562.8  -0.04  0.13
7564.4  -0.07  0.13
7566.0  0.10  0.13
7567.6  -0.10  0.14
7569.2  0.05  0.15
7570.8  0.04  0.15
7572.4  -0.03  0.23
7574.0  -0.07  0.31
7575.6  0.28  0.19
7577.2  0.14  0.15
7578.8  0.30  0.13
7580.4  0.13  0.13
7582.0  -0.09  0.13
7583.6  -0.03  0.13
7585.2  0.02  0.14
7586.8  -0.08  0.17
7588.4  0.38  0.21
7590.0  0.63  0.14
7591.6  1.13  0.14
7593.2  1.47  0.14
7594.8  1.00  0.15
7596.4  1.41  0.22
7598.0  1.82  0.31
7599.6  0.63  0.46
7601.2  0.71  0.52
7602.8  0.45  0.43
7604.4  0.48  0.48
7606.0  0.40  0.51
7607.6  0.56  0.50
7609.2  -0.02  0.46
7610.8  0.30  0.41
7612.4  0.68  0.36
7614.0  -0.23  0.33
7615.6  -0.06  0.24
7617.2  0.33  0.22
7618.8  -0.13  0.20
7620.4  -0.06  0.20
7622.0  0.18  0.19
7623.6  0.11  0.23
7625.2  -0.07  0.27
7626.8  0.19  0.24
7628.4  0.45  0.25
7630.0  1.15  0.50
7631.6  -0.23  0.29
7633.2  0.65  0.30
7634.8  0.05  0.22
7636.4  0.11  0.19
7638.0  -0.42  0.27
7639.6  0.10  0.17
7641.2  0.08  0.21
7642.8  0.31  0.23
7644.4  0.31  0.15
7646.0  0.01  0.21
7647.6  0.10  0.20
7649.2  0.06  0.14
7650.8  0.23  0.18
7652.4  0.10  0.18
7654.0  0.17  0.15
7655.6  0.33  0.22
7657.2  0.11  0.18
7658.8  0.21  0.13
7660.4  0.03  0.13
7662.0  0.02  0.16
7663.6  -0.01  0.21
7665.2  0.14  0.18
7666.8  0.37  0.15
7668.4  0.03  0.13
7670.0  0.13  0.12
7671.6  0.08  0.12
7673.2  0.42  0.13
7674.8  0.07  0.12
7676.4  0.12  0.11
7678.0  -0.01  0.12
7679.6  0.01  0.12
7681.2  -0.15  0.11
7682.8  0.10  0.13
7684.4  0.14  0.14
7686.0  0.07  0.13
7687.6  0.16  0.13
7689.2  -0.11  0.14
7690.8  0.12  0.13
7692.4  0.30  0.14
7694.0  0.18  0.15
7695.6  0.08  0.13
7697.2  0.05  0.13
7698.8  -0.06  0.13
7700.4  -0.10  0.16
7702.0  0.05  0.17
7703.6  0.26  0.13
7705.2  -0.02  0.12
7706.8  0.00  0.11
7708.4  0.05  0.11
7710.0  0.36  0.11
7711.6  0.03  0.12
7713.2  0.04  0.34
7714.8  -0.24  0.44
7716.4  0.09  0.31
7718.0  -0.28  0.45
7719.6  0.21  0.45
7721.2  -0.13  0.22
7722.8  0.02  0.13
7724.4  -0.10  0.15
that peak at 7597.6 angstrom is [O II] 3727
